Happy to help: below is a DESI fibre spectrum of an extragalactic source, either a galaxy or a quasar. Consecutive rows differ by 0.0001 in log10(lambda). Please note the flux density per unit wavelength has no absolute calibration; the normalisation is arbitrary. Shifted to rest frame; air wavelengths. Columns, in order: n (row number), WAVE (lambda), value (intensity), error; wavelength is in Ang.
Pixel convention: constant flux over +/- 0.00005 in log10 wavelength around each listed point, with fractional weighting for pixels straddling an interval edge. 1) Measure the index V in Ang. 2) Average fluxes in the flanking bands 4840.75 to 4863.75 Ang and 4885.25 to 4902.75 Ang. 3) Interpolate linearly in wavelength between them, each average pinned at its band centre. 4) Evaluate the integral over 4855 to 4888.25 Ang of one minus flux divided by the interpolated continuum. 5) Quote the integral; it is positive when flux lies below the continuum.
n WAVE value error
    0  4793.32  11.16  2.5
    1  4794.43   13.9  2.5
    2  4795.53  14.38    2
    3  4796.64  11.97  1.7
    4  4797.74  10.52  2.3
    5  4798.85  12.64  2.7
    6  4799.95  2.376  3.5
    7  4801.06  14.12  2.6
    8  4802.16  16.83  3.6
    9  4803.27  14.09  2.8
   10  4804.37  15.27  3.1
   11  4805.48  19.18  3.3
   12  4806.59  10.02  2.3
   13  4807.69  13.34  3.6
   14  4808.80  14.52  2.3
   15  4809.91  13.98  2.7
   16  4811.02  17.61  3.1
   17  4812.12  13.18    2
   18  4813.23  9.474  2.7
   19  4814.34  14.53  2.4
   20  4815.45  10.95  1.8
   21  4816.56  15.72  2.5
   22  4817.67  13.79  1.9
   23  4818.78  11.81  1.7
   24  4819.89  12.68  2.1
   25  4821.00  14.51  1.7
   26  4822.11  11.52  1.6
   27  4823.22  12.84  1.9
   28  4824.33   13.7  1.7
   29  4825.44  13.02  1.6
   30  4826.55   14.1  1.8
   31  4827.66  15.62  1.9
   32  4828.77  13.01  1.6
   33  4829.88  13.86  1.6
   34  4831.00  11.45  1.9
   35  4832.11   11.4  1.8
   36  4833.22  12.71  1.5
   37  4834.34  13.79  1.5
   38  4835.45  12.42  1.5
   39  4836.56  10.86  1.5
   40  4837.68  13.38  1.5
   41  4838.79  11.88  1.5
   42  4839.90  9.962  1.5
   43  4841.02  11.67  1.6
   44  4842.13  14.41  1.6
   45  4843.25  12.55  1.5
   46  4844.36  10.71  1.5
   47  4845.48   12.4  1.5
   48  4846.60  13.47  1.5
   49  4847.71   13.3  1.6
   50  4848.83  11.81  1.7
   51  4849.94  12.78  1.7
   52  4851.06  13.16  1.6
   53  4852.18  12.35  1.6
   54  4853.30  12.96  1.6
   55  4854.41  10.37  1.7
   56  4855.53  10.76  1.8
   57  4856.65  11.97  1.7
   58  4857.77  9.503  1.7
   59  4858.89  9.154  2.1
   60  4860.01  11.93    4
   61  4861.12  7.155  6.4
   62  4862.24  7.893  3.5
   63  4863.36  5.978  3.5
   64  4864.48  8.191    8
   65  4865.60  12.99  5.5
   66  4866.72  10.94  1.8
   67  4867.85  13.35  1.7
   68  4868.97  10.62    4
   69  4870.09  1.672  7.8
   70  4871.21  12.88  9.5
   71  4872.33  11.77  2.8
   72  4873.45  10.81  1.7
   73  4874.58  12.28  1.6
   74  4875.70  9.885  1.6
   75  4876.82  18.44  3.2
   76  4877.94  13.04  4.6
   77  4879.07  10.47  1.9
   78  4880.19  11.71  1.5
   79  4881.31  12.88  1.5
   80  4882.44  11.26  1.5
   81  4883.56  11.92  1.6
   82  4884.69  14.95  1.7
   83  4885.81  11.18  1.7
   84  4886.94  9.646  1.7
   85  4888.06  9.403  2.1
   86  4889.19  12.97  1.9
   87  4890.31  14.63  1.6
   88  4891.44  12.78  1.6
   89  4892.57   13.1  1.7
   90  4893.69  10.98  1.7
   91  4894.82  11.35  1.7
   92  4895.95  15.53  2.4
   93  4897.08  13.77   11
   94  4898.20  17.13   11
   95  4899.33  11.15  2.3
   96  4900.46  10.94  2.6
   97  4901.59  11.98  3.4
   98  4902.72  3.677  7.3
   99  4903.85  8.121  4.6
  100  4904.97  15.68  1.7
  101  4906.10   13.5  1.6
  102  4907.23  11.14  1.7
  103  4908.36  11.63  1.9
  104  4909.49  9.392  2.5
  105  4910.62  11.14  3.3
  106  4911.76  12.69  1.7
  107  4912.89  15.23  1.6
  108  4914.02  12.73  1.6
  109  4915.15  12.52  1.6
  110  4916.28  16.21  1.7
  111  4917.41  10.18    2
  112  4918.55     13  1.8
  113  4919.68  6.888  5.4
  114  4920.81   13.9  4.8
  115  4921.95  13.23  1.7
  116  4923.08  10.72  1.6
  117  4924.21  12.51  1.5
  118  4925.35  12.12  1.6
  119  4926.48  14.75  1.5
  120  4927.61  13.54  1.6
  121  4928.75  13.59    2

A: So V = 2.4 Ang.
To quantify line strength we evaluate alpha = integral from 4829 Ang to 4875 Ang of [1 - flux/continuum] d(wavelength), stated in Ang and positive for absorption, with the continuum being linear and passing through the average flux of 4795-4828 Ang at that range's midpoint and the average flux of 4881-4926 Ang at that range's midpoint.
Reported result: 5.2 Ang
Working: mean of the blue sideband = 13.3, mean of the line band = 11.3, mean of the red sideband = 12.1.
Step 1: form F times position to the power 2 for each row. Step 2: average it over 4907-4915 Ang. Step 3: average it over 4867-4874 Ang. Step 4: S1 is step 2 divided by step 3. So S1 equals 1.2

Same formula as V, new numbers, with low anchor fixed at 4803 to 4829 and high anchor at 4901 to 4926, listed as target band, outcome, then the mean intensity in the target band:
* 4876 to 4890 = 0.0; 12.3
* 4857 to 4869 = 2.8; 9.79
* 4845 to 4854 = 0.2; 12.7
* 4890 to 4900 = -1.0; 13.3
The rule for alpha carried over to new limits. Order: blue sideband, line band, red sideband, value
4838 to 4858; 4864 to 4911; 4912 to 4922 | 2.6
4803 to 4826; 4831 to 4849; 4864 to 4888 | 0.6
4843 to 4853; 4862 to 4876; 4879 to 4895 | 2.6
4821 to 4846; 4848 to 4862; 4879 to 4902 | 1.6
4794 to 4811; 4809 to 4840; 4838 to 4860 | -1.1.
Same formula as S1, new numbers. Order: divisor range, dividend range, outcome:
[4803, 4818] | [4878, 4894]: 0.89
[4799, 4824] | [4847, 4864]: 0.82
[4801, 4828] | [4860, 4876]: 0.73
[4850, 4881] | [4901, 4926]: 1.10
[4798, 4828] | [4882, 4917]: 0.95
